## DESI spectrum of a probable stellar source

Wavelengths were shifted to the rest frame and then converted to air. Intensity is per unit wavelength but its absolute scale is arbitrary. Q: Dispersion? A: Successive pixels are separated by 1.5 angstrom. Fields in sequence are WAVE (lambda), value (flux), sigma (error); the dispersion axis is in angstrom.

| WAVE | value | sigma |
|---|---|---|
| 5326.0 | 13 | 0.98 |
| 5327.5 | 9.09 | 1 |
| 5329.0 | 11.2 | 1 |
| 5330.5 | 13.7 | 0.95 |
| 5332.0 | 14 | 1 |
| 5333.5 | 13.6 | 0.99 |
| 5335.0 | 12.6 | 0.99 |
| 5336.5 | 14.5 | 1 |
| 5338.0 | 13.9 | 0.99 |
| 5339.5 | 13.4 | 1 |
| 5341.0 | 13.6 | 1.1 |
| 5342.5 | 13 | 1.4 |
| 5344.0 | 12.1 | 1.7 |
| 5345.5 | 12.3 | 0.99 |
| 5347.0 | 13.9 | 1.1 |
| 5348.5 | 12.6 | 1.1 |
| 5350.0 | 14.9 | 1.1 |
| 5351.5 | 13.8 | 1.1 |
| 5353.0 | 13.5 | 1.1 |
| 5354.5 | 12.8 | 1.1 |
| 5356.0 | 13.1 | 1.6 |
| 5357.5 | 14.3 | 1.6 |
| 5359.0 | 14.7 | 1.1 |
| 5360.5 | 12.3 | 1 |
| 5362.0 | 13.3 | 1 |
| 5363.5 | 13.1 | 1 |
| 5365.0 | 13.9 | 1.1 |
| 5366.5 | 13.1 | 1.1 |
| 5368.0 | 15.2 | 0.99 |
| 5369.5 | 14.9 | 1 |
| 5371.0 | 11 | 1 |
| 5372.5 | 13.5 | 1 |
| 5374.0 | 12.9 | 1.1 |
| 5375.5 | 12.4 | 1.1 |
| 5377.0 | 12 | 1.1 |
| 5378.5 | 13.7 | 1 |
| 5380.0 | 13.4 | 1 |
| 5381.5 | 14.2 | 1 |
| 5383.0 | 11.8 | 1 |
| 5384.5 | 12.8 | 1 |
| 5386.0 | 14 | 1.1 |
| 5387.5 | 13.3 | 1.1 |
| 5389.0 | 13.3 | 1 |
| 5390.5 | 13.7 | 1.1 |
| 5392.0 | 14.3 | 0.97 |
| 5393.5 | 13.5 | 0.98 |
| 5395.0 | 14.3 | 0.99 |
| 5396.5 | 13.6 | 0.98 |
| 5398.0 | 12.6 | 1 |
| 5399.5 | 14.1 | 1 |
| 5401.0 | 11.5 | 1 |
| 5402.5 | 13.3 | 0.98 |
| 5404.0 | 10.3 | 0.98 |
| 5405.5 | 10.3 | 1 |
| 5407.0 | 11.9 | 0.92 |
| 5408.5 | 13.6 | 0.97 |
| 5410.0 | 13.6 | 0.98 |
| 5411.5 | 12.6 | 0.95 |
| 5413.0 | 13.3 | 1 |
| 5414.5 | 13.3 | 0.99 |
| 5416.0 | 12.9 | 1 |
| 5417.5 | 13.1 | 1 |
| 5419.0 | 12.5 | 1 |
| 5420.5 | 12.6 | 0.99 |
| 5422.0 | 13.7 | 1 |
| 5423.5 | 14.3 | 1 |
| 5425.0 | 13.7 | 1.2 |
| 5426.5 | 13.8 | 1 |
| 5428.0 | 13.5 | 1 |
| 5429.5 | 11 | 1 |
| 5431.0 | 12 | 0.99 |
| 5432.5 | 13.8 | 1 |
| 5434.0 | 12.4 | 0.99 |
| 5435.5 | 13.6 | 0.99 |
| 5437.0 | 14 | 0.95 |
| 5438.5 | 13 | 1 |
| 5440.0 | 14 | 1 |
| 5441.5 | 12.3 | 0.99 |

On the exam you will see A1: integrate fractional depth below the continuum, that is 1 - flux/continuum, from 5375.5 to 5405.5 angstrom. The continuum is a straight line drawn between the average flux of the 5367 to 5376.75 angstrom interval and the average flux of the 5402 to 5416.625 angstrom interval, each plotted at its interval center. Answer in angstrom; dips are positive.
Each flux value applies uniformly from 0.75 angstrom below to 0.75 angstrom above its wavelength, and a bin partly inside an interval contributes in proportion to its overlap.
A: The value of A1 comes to -0.4 angstrom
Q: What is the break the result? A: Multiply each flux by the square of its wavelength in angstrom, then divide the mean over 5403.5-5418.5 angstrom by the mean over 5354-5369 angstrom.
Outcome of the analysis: 0.94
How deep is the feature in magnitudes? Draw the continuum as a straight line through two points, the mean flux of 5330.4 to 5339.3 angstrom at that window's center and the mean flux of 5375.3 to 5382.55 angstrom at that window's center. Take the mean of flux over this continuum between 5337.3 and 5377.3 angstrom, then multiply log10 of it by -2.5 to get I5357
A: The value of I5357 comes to 0.01 mag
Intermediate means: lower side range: 13.7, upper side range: 13.1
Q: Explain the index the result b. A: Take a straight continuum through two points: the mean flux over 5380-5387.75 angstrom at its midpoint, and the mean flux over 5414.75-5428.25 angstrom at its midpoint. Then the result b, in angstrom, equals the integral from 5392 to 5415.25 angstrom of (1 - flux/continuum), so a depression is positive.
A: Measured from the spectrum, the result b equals 0.8 angstrom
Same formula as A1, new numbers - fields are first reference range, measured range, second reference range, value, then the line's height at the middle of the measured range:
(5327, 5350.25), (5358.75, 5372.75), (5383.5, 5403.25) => -0.3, 13.2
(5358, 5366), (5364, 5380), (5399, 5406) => -0.2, 13.1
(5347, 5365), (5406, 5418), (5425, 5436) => 0.1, 13.1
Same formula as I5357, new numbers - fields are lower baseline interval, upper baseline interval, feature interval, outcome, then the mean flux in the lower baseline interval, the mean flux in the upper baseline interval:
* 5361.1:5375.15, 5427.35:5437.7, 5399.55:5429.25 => 0.017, 13.4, 12.9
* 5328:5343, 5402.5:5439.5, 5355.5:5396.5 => -0.026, 13.3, 12.9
